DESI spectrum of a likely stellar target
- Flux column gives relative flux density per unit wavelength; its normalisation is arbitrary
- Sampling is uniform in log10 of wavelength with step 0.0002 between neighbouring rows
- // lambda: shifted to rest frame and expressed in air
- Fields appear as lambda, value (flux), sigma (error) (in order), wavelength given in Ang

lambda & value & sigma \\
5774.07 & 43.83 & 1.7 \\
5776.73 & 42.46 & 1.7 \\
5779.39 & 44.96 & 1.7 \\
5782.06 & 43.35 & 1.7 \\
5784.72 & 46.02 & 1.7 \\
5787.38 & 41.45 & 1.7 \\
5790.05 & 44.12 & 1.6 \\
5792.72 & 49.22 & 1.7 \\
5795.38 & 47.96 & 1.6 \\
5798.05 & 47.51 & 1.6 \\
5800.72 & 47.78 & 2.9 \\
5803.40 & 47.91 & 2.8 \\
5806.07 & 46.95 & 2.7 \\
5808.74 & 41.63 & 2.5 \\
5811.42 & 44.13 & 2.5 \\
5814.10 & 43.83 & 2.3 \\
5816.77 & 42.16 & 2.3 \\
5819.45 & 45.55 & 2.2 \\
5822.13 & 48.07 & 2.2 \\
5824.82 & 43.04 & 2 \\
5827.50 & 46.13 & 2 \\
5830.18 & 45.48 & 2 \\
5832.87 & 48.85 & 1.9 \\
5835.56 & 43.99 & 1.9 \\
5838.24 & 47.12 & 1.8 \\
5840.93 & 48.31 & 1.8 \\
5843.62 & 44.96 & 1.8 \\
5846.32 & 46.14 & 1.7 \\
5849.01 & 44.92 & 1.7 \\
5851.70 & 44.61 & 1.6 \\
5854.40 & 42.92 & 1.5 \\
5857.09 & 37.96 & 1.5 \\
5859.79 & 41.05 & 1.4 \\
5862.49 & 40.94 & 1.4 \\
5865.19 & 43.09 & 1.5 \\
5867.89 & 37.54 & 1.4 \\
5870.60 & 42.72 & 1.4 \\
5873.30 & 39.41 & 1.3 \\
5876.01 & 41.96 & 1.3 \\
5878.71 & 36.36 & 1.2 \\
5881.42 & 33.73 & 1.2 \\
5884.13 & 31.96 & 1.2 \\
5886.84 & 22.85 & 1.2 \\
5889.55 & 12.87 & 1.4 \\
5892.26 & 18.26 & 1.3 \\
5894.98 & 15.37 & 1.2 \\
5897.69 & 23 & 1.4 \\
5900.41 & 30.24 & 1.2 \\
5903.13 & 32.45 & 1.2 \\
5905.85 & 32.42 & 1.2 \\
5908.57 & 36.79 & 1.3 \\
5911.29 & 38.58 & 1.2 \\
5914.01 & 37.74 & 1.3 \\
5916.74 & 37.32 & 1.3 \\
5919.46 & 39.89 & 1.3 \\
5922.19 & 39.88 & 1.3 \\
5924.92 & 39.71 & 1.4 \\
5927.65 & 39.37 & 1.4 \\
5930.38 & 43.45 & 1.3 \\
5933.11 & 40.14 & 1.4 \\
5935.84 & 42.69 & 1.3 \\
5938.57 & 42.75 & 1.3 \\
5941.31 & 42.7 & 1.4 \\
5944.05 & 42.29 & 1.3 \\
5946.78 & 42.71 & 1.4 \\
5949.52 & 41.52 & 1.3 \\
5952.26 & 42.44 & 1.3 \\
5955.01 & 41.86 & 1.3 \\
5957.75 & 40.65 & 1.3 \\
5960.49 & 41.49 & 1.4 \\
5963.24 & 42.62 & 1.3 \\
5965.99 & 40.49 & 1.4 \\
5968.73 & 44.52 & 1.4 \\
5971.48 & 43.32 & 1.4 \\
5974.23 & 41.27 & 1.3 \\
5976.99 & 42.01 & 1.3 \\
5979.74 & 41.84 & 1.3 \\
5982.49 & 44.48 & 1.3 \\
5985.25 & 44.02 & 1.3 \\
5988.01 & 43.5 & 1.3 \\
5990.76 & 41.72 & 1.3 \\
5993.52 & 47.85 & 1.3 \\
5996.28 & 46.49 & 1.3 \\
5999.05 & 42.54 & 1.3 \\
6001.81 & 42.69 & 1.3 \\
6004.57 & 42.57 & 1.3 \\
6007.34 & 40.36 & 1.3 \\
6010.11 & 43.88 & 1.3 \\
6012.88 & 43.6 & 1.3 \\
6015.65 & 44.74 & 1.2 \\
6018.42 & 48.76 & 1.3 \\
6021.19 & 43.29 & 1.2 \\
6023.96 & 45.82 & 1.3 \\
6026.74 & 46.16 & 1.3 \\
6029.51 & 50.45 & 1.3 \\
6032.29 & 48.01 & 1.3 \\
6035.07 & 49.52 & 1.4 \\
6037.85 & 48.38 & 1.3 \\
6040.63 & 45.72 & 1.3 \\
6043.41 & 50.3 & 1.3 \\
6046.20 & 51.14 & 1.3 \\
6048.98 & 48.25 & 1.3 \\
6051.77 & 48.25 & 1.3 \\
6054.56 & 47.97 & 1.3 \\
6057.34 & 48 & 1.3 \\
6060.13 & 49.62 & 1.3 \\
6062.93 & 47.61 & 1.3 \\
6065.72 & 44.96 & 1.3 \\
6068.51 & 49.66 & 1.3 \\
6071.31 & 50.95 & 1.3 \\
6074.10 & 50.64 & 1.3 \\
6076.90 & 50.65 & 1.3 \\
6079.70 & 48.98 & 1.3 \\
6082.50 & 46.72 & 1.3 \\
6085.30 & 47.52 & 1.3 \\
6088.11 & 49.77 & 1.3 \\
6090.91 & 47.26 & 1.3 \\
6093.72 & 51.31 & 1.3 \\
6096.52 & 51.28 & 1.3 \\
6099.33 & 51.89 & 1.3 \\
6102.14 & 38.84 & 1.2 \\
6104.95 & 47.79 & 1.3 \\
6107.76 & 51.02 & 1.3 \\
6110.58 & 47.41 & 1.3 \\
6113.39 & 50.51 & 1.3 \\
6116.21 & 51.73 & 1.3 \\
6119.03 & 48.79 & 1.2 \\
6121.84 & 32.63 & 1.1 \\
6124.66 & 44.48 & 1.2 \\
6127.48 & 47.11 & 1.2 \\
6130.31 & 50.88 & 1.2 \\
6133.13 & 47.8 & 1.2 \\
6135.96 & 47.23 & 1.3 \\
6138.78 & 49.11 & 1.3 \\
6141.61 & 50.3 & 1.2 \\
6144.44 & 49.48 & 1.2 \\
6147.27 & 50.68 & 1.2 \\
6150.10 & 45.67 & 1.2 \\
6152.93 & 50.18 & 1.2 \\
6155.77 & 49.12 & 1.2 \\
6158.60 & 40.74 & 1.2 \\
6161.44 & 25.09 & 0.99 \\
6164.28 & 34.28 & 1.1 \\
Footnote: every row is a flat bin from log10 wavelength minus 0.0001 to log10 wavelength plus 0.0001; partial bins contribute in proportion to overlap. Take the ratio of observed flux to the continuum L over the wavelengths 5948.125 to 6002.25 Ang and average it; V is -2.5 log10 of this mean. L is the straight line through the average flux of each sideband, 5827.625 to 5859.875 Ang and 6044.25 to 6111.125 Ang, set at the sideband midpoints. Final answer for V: 0.10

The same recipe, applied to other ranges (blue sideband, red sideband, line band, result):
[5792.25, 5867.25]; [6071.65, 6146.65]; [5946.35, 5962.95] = 0.114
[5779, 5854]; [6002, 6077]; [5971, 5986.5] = 0.097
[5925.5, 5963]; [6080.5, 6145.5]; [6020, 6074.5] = -0.063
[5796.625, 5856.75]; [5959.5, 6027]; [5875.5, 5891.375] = 0.473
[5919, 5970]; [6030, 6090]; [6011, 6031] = 0.006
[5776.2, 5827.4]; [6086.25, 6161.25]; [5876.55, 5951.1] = 0.302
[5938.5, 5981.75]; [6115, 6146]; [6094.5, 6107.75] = -0.039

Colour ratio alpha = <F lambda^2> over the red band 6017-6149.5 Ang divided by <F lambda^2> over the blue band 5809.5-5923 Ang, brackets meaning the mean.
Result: 1.35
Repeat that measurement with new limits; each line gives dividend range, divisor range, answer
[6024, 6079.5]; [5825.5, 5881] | 1.21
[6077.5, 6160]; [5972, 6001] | 1.15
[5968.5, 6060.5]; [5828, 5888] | 1.16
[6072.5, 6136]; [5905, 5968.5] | 1.25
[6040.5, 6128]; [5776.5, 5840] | 1.16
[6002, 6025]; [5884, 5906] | 1.95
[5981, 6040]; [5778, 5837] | 1.06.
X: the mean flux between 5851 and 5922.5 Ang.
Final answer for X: 34.3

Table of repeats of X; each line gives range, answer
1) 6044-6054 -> 49.2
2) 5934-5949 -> 42.5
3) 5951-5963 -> 41.7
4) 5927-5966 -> 41.9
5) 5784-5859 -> 45.3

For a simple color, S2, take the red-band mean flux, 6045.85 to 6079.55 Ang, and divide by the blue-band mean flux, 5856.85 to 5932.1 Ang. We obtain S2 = 1.42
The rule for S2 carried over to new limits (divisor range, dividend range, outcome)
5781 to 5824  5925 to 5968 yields 0.92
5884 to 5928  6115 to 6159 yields 1.53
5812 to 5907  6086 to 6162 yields 1.23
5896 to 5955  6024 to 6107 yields 1.26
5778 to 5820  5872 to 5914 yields 0.66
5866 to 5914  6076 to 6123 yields 1.53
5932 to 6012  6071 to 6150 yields 1.13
